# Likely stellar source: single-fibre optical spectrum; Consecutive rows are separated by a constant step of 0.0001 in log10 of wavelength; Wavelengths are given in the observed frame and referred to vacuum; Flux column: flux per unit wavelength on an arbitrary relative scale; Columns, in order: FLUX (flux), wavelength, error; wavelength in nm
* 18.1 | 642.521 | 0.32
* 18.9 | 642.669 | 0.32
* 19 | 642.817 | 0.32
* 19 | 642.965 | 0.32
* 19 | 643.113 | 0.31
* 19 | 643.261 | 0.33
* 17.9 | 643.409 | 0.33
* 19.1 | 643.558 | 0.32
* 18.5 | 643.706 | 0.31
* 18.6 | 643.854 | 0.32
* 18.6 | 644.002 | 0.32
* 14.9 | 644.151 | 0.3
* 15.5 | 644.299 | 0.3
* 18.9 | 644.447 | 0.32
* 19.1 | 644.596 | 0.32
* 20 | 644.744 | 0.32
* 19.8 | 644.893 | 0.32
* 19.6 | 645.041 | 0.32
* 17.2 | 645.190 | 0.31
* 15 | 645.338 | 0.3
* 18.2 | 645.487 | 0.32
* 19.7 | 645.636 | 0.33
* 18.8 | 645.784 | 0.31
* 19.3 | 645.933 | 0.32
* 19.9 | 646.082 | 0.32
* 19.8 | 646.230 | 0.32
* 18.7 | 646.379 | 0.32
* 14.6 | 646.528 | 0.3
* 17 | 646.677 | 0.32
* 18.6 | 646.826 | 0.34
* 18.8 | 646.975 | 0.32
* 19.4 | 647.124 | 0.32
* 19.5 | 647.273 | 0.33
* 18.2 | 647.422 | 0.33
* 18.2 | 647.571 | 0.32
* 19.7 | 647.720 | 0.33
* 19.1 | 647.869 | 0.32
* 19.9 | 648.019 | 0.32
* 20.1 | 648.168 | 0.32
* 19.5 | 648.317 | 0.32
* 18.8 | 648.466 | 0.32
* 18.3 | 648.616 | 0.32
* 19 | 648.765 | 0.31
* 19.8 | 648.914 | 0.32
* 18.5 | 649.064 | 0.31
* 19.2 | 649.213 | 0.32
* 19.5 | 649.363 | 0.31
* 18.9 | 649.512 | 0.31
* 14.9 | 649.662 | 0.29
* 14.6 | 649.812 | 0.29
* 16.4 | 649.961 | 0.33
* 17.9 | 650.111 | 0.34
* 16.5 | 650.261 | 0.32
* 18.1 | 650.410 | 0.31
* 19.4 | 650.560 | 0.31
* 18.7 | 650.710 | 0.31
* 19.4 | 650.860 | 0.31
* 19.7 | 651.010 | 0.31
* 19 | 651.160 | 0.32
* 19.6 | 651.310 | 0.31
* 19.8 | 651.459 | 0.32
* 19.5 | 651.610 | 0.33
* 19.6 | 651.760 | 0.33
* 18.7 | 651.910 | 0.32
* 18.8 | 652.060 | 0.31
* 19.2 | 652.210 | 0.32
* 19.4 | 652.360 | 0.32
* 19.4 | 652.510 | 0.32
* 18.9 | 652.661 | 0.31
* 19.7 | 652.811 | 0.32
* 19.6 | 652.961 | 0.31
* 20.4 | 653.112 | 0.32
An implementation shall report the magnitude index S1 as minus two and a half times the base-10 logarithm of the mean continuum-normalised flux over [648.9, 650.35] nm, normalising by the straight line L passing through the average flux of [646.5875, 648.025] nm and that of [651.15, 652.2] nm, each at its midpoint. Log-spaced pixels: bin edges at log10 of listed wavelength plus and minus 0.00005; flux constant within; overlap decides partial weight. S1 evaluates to 0.09 mag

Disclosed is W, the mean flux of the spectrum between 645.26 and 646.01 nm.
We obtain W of 18.2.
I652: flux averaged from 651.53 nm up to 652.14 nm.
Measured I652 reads 19.1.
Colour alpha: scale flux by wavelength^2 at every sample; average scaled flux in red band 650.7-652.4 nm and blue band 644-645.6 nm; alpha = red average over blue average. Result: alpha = 1.1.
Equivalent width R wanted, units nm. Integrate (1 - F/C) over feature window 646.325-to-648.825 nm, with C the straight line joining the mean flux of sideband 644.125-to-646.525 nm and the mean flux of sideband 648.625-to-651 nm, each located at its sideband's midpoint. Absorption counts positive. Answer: -0.06 nm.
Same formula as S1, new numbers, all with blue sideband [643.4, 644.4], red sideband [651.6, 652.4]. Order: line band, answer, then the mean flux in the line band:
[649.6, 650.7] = 0.11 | 17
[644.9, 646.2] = -0.04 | 18.6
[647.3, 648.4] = -0.05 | 19.3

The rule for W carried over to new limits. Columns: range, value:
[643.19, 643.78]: 18.6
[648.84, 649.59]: 19.2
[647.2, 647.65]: 18.7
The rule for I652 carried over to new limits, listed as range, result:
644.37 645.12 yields 19.4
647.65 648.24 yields 19.7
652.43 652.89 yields 19.3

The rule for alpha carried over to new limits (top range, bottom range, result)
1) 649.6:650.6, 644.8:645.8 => 0.93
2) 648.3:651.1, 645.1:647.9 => 1.00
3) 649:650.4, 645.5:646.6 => 0.94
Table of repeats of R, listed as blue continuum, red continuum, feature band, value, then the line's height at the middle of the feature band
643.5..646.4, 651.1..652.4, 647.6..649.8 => 0.013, 18.9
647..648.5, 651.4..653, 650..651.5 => 0.044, 19.3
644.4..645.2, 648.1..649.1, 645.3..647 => 0.085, 19.2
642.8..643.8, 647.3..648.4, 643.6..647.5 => 0.141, 19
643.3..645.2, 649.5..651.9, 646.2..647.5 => 0.004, 18.3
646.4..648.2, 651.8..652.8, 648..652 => 0.051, 18.9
